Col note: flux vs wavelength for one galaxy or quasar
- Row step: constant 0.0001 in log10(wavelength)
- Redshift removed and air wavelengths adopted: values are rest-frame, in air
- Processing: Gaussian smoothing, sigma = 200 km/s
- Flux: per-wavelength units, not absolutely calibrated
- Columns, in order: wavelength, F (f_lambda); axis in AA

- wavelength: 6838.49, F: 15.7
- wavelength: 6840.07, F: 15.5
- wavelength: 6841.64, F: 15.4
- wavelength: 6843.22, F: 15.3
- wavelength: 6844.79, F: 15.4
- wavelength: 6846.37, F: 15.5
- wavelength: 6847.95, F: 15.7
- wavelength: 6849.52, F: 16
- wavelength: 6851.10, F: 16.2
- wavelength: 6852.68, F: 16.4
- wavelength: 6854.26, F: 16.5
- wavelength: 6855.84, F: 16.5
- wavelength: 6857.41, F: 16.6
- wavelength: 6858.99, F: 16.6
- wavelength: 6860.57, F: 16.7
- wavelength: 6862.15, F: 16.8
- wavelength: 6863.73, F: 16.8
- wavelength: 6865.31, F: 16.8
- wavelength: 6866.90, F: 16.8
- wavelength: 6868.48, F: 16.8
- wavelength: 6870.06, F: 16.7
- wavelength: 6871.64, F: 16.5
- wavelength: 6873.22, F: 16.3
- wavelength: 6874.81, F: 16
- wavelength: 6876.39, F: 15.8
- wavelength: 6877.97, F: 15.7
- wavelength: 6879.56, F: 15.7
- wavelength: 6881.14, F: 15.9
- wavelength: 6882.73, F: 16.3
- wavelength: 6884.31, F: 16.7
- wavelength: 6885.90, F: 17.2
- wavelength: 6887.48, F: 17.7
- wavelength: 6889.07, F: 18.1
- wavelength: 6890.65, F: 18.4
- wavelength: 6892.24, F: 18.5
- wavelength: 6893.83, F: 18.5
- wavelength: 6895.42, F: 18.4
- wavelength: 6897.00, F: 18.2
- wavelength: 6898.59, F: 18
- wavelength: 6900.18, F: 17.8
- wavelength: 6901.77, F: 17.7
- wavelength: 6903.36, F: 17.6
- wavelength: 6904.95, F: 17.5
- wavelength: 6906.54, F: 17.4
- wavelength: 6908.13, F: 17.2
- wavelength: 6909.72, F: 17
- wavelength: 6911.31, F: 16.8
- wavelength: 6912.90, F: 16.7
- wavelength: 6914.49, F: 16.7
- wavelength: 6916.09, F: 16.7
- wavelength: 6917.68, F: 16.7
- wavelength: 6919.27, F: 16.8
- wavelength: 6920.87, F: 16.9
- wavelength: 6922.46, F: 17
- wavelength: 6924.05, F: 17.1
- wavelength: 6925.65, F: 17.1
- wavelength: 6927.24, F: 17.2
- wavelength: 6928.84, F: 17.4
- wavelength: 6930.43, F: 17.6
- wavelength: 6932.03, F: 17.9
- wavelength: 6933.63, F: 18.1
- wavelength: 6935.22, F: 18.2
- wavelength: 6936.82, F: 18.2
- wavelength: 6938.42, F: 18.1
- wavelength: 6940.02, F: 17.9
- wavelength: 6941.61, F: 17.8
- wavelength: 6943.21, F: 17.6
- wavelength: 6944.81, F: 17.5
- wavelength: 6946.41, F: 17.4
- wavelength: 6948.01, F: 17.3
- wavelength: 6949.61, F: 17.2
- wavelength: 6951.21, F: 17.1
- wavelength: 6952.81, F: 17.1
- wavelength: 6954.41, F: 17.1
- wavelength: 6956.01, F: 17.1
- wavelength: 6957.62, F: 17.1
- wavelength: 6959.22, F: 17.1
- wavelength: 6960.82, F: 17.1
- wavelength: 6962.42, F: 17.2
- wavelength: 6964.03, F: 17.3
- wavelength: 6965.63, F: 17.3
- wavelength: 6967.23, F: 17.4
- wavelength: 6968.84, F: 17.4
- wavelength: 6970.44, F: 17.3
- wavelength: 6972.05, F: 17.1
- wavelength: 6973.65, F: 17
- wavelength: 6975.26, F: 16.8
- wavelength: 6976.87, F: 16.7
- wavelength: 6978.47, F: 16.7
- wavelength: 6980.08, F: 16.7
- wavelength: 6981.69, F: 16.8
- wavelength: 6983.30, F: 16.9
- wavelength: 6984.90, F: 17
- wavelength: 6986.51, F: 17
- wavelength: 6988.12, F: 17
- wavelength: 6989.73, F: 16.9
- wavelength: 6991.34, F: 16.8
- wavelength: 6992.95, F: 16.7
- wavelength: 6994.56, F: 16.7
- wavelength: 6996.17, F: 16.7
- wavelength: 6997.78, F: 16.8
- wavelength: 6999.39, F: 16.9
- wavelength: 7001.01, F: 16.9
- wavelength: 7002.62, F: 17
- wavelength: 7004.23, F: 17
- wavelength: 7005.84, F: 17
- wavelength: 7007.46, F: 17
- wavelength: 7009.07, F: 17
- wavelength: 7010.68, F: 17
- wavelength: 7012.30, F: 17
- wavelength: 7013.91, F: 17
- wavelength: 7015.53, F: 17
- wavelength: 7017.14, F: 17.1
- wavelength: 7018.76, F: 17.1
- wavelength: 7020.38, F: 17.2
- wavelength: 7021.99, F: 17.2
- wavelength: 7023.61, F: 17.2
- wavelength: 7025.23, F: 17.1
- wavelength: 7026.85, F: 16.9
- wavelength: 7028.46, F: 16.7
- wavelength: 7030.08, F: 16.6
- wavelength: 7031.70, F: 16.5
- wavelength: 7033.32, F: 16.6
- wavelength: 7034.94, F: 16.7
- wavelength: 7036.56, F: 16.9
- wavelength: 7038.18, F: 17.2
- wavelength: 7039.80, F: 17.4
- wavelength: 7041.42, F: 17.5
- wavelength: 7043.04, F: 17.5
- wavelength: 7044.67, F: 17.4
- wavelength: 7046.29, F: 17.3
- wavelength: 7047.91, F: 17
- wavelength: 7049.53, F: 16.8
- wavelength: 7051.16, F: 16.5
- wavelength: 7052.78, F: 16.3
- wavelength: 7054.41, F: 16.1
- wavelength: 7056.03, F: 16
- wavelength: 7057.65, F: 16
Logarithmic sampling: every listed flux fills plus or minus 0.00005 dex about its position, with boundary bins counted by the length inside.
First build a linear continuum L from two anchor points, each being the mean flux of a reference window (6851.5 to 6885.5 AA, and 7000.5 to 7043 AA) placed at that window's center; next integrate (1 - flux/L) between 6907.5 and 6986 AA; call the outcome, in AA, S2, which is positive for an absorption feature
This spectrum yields -2.3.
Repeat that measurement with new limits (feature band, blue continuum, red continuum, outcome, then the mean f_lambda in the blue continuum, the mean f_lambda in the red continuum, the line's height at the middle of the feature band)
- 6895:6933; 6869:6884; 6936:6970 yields -1.3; 16.1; 17.4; 16.8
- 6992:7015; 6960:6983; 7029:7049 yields 0.2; 17.1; 17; 17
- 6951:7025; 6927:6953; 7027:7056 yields 1.1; 17.6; 16.9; 17.3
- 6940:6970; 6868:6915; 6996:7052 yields -0.4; 17.1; 17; 17.1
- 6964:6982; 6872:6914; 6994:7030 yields 0.0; 17.2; 17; 17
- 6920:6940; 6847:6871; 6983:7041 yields -1.0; 16.5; 16.9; 16.7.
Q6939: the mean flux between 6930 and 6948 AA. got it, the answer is 17.8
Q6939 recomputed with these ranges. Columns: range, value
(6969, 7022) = 16.9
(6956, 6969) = 17.2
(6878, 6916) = 17.3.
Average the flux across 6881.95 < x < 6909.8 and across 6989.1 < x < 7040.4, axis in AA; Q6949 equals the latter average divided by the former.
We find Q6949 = 1.0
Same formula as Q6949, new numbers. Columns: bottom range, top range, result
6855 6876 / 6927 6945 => 1.07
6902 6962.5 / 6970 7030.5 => 0.98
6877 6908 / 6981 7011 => 0.97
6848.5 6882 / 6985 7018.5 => 1.03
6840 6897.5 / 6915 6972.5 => 1.04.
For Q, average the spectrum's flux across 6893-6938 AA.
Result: 17.4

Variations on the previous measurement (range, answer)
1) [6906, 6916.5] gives 16.9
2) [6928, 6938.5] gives 17.9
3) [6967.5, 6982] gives 17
